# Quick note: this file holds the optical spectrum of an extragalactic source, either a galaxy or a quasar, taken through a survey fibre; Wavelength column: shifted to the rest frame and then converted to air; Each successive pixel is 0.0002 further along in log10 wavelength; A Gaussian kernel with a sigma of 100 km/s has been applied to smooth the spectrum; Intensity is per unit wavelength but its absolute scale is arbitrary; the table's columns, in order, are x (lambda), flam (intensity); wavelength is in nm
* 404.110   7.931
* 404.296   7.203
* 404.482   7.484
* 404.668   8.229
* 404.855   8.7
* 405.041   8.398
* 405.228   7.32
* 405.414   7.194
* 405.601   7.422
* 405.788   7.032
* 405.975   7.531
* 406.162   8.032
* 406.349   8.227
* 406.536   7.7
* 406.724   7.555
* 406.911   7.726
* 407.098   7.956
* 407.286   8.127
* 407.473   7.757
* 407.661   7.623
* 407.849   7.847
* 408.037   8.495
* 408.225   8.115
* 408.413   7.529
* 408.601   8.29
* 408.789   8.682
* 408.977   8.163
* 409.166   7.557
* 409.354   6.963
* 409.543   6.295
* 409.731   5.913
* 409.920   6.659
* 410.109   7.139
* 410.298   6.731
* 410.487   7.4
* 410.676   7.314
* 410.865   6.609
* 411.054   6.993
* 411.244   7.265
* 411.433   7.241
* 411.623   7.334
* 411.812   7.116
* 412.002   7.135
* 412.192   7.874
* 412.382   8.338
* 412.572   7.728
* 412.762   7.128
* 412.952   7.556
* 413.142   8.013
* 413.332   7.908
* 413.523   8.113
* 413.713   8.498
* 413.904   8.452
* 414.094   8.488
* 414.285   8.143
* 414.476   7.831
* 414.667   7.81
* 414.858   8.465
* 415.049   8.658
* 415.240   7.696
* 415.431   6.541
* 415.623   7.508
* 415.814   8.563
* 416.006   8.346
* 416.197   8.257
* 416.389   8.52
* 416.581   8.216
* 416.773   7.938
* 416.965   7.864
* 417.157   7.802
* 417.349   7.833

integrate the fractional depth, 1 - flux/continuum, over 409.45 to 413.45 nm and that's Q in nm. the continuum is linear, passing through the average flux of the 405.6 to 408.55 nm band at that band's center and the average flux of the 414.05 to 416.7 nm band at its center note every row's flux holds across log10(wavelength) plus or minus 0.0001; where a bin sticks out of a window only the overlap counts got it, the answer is 0.360 nm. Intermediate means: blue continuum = 7.81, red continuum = 8.06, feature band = 7.23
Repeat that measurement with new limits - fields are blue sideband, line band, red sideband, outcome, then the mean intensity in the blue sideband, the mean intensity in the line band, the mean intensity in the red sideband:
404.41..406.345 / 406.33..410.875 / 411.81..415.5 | 0.16 nm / 7.76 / 7.54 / 7.9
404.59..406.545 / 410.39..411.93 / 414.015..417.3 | 0.15 nm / 7.8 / 7.16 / 8.03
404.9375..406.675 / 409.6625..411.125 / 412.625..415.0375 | 0.19 nm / 7.65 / 6.86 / 8.05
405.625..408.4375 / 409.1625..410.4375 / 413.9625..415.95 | 0.19 nm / 7.81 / 6.72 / 7.99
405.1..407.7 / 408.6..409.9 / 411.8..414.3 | 0.08 nm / 7.67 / 7.3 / 7.91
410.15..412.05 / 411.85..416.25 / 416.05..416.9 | -0.13 nm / 7.11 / 7.95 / 8.23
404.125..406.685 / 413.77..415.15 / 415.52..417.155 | -0.04 nm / 7.73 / 8.27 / 8.12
